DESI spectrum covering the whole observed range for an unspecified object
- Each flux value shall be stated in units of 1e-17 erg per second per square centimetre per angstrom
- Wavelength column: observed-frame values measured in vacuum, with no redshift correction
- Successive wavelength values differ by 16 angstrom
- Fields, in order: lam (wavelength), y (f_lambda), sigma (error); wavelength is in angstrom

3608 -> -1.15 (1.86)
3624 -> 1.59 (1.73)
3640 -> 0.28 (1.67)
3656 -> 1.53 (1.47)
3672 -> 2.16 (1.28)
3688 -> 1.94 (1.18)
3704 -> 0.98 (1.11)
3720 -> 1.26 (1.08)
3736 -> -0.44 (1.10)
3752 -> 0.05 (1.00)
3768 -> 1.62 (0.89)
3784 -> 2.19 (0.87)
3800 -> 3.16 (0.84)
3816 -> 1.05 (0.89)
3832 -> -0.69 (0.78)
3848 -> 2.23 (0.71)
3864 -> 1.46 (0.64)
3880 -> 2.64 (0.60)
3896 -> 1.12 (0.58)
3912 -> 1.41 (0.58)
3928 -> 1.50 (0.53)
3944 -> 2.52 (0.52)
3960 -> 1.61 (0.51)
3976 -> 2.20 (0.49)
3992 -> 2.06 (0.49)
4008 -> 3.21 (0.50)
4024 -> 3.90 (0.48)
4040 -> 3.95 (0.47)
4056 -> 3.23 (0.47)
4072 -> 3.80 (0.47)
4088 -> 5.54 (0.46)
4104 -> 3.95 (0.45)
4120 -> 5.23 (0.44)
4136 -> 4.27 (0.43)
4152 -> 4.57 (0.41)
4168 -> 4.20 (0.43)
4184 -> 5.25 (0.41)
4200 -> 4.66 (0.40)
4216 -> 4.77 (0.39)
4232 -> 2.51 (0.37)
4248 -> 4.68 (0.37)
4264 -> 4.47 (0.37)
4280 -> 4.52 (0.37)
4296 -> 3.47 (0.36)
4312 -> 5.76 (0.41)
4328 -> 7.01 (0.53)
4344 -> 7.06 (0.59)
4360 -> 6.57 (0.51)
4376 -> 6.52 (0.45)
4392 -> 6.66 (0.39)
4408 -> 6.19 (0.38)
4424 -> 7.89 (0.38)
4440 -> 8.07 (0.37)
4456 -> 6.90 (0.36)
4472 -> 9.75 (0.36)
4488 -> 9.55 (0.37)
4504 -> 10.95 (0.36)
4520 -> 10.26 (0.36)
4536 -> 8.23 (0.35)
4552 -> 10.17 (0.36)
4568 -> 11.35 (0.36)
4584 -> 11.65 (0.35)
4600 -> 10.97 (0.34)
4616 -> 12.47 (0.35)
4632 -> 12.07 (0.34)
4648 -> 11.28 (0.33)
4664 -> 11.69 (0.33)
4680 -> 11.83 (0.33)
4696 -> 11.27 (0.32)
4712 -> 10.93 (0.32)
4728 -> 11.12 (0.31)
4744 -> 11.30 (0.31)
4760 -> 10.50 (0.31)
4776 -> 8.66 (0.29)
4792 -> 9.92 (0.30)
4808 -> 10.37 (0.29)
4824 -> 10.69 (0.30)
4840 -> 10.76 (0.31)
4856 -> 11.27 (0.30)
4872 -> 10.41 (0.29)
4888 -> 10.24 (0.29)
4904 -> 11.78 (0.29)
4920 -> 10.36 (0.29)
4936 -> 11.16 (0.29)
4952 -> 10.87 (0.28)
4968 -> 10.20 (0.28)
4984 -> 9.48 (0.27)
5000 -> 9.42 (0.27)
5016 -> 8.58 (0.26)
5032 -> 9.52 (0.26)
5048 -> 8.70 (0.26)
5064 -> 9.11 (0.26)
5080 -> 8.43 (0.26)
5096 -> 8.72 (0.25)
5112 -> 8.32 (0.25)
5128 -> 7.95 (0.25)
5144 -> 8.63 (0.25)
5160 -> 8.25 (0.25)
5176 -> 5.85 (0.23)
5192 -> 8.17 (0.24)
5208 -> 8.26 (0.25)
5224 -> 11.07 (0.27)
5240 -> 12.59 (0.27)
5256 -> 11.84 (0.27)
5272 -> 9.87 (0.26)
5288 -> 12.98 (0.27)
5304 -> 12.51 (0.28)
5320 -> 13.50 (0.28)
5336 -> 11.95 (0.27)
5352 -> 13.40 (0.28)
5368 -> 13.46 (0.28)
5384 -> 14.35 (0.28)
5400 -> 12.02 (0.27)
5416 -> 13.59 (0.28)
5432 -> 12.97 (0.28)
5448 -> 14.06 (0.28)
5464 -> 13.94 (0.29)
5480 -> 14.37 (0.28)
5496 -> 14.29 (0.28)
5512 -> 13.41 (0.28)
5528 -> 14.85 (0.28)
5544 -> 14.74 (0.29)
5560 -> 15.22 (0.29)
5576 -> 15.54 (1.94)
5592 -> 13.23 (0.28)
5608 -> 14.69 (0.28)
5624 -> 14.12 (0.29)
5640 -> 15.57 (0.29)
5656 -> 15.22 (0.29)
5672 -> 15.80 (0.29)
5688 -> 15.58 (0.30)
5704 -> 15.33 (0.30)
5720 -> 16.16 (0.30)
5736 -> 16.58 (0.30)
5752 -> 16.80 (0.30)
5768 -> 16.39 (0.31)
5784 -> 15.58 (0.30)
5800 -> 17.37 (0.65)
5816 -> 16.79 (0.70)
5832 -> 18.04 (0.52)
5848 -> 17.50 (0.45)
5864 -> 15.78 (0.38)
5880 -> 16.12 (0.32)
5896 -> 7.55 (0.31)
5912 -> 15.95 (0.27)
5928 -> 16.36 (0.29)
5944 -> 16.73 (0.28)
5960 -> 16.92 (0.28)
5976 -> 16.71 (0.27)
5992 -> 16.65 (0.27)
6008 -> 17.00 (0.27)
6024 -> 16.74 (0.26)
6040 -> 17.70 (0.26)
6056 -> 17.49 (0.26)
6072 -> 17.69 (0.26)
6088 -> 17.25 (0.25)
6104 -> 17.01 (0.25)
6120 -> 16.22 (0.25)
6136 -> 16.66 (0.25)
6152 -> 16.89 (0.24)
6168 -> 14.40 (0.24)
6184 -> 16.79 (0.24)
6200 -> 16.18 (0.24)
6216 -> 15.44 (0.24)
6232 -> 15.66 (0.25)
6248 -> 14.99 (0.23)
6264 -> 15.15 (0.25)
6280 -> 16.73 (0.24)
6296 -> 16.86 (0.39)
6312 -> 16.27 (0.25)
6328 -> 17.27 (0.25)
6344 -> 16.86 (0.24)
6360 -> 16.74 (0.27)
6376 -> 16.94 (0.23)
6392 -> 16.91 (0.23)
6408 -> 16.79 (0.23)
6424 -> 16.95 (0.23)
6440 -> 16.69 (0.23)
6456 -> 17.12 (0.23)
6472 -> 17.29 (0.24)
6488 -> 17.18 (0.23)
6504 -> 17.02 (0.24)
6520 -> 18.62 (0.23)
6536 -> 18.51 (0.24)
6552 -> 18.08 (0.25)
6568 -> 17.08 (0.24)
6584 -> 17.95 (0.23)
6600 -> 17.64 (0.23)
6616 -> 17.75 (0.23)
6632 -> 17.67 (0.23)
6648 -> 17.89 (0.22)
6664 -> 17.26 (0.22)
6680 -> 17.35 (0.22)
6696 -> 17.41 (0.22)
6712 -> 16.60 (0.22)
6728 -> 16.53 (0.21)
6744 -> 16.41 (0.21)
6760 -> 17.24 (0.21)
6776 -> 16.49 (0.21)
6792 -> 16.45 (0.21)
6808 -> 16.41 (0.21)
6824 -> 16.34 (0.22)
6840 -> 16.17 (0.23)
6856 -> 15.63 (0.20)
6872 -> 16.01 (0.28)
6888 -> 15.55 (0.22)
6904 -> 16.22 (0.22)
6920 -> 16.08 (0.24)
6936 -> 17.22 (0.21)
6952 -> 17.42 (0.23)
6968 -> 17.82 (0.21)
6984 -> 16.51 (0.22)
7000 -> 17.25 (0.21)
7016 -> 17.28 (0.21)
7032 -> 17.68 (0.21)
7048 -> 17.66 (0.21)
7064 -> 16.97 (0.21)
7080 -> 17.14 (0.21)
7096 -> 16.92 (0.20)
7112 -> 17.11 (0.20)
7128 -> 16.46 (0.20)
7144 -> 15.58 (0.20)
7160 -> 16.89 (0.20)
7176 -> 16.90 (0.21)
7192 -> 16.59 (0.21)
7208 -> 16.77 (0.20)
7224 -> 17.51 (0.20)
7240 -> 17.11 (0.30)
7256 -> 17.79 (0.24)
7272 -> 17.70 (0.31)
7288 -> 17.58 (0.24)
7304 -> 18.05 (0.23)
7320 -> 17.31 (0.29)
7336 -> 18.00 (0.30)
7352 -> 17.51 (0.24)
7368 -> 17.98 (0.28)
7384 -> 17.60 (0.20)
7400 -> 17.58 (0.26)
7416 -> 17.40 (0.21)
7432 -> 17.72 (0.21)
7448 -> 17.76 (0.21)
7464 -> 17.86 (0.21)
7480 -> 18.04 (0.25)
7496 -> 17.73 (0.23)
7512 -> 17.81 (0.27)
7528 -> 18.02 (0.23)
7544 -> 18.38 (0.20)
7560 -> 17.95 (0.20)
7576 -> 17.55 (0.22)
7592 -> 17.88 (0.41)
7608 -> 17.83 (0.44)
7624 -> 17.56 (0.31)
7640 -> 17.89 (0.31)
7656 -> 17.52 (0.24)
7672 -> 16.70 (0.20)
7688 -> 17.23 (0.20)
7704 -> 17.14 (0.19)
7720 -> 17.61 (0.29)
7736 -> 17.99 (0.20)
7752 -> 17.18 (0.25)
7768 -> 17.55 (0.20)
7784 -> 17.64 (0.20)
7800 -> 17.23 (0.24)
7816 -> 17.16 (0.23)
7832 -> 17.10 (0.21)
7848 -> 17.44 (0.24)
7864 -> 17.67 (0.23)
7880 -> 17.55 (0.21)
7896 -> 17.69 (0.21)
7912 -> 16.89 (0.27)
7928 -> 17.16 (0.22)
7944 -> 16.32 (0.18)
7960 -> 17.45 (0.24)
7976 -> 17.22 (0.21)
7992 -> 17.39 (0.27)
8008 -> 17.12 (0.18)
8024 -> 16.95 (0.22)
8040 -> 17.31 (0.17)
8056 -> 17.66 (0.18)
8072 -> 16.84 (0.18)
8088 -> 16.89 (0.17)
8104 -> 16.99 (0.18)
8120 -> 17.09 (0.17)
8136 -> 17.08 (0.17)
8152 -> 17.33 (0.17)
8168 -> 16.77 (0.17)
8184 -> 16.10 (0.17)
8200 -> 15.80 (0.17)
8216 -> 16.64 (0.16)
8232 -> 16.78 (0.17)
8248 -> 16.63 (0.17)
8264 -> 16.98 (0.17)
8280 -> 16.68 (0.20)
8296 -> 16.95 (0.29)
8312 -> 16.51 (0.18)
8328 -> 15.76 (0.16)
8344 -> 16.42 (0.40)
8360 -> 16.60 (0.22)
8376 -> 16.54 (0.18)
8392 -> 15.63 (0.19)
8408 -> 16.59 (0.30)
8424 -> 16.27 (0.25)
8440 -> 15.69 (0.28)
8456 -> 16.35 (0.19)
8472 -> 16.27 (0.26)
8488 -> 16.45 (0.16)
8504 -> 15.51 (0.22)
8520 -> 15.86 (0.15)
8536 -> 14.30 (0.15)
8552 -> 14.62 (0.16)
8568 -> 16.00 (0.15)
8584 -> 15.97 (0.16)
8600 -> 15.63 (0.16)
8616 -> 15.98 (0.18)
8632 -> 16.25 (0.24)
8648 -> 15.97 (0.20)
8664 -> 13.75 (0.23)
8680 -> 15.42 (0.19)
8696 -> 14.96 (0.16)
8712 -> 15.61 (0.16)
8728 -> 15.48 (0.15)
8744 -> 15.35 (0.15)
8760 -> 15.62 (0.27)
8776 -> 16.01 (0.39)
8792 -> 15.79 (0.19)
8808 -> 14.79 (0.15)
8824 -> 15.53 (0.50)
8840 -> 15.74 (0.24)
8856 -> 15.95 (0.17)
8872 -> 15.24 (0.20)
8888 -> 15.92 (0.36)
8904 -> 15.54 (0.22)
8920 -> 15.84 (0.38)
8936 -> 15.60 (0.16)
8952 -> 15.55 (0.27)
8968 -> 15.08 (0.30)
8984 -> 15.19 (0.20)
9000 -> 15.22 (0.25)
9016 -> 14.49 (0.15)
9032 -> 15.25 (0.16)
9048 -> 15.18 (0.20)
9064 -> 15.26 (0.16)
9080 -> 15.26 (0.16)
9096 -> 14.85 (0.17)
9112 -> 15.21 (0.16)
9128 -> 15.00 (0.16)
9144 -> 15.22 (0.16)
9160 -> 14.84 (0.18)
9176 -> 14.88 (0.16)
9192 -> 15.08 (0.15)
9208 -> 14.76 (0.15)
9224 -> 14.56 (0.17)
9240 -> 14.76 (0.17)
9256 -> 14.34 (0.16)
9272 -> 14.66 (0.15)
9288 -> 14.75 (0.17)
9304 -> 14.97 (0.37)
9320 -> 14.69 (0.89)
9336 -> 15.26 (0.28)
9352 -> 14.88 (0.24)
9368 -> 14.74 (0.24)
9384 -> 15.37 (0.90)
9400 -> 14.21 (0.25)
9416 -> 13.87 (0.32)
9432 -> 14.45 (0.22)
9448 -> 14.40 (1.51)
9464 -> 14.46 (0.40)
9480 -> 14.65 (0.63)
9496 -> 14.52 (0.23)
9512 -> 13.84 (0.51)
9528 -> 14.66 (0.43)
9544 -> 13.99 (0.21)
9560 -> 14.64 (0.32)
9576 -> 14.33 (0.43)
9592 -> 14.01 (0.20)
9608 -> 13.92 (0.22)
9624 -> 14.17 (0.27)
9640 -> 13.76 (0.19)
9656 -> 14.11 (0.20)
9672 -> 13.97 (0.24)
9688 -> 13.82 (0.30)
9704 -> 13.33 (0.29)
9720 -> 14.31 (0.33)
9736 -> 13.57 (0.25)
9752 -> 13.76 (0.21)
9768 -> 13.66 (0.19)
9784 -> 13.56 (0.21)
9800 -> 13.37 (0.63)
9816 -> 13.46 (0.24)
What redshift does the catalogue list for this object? 0.000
